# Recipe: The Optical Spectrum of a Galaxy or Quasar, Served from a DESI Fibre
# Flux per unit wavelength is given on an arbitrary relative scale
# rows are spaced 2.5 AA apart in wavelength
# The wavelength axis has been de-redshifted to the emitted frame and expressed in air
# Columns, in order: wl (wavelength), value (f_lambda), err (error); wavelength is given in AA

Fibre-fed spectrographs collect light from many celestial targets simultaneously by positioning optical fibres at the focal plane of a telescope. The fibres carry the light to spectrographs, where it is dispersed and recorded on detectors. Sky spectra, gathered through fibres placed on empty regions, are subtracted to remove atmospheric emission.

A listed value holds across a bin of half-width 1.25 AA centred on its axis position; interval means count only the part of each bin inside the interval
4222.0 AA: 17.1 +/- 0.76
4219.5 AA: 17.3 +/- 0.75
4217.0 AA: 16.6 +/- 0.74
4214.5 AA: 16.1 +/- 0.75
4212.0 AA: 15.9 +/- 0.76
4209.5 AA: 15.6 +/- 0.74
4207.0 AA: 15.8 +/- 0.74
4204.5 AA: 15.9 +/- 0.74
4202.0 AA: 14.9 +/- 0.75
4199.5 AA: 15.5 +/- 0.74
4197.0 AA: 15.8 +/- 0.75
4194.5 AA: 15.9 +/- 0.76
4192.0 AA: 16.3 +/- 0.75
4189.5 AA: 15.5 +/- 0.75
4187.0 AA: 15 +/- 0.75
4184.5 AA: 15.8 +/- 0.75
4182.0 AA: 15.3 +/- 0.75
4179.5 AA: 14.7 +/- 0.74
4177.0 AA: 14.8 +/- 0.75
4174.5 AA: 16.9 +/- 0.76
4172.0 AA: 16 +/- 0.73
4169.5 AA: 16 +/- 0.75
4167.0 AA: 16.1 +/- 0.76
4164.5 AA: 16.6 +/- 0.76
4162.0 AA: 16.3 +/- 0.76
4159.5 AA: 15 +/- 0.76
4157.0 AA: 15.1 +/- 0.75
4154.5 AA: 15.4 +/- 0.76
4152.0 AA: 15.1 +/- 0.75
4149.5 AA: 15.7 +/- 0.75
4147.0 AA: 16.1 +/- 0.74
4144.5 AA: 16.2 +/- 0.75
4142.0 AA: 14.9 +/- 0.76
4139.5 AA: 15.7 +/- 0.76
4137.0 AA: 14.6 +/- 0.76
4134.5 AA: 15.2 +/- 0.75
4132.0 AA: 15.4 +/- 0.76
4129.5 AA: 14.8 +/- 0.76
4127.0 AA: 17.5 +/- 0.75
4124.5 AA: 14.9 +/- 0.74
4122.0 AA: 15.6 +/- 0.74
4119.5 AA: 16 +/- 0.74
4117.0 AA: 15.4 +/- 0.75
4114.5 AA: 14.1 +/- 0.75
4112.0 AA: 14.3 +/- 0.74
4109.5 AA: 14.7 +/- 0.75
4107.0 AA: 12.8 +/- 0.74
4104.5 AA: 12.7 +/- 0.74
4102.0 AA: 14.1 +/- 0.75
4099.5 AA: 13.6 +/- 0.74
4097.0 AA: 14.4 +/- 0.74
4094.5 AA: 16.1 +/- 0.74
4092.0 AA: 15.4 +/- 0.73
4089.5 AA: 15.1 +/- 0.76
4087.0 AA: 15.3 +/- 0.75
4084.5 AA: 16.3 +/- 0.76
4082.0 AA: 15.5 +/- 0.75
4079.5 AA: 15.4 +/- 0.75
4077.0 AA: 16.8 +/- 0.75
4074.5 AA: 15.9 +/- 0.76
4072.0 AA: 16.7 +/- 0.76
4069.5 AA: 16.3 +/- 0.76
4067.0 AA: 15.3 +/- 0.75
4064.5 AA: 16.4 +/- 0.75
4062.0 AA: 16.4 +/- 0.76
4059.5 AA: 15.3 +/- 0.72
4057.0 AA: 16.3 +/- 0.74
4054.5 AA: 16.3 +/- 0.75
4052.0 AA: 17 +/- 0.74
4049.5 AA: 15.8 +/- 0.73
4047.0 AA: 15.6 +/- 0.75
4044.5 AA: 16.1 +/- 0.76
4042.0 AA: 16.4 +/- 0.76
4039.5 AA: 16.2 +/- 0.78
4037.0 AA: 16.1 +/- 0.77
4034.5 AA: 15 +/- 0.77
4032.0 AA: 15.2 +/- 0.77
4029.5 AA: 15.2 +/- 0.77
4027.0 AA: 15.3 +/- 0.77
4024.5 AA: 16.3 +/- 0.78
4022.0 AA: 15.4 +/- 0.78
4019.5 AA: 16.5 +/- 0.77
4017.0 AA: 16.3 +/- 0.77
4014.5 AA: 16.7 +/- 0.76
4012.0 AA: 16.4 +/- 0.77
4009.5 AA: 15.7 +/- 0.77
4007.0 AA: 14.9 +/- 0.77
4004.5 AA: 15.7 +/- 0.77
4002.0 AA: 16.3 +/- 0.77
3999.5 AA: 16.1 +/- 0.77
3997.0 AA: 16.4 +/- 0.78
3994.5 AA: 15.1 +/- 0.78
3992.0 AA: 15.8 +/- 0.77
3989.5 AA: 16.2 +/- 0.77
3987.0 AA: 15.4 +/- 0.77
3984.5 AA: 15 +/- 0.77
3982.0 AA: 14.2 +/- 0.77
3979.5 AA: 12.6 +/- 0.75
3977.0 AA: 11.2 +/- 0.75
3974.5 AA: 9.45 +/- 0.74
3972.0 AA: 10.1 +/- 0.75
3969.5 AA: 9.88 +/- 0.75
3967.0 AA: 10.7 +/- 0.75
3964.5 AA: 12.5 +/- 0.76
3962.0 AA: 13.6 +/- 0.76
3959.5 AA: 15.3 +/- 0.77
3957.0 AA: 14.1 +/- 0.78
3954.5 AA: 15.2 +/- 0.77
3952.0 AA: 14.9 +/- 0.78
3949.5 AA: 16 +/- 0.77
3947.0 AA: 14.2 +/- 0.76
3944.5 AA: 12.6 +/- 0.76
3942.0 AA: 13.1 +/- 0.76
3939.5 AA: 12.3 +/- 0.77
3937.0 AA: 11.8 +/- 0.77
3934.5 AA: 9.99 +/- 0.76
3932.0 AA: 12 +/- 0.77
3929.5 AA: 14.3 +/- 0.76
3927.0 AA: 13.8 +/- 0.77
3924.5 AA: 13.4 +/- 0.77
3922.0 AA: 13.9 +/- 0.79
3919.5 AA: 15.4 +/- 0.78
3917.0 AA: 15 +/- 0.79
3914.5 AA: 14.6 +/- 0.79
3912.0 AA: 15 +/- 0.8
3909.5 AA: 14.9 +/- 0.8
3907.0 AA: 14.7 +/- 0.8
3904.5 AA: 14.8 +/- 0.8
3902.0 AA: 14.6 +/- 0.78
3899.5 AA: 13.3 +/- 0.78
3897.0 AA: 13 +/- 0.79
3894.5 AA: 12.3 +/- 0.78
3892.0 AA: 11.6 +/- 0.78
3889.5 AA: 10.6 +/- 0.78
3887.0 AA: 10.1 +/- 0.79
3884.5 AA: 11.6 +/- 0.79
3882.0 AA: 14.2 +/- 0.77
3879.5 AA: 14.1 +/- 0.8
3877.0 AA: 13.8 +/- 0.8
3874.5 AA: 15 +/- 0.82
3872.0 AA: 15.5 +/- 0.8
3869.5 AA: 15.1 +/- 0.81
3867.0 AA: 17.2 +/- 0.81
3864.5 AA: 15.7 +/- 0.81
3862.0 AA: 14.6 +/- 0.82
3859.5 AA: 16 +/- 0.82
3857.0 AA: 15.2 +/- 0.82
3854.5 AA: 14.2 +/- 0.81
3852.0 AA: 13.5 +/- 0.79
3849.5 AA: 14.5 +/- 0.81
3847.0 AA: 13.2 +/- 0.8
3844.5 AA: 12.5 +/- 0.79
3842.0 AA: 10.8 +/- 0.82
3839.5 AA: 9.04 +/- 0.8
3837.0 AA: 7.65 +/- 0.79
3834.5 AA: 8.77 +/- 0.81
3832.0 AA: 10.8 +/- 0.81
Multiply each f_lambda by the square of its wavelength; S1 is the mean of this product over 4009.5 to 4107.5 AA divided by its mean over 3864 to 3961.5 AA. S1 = 1.22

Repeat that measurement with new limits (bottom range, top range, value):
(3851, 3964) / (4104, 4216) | 1.26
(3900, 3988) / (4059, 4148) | 1.23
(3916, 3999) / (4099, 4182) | 1.23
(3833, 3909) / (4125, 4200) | 1.36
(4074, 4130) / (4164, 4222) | 1.10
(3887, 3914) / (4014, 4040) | 1.26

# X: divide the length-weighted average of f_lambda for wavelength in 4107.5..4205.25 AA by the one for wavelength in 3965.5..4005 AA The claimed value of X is 1.1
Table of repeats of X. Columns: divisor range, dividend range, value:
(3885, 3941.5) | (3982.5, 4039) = 1.19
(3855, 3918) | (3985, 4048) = 1.12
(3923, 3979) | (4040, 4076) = 1.27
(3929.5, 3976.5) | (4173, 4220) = 1.24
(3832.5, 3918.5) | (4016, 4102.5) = 1.18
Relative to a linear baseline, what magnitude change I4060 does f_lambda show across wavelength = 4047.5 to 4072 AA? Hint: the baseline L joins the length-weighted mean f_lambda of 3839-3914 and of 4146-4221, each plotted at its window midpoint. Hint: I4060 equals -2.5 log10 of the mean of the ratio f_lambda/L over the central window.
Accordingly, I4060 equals -0.083 mag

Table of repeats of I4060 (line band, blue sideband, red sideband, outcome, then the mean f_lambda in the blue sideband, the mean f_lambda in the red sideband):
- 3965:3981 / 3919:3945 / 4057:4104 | 0.25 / 12.9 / 15.5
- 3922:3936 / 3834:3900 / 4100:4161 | 0.06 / 13.1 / 15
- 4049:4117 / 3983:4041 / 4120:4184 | 0.02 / 15.8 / 15.6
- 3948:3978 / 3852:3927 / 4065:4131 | 0.14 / 14.1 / 15.2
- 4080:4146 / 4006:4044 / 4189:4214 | 0.05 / 15.9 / 15.7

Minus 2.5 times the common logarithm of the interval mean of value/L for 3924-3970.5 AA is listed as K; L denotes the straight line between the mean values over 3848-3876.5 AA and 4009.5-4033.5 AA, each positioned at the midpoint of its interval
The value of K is 0.18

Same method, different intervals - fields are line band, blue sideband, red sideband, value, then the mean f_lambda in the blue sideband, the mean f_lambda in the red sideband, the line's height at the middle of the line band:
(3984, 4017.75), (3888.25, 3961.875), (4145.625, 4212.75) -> -0.12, 13.7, 15.7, 14.3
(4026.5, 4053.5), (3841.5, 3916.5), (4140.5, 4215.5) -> -0.07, 13.9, 15.7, 14.9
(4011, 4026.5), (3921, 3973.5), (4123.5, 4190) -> -0.17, 13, 15.6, 13.9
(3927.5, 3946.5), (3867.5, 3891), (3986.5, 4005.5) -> 0.18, 13.4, 15.9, 14.7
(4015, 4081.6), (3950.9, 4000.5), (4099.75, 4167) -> -0.12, 13.7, 15.2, 14.4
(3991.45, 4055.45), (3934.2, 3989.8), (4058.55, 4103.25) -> -0.11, 13.1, 15.6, 14.4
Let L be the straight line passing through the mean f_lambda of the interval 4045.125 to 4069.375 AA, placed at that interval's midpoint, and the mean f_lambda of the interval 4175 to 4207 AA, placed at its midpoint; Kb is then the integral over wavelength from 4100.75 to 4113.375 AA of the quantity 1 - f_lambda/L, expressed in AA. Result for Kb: 1.7 AA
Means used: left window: 16.1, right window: 15.5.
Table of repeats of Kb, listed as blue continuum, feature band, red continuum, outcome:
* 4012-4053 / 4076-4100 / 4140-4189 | 0.6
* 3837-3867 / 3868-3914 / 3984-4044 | 1.4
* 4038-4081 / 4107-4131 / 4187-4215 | 1.2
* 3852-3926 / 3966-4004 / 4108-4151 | 2.4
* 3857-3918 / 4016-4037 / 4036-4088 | 0.0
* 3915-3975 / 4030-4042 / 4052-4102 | -0.6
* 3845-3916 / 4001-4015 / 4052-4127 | -1.0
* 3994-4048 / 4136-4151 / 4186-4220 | 0.3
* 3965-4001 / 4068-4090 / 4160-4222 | -2.1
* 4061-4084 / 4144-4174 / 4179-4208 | -0.2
